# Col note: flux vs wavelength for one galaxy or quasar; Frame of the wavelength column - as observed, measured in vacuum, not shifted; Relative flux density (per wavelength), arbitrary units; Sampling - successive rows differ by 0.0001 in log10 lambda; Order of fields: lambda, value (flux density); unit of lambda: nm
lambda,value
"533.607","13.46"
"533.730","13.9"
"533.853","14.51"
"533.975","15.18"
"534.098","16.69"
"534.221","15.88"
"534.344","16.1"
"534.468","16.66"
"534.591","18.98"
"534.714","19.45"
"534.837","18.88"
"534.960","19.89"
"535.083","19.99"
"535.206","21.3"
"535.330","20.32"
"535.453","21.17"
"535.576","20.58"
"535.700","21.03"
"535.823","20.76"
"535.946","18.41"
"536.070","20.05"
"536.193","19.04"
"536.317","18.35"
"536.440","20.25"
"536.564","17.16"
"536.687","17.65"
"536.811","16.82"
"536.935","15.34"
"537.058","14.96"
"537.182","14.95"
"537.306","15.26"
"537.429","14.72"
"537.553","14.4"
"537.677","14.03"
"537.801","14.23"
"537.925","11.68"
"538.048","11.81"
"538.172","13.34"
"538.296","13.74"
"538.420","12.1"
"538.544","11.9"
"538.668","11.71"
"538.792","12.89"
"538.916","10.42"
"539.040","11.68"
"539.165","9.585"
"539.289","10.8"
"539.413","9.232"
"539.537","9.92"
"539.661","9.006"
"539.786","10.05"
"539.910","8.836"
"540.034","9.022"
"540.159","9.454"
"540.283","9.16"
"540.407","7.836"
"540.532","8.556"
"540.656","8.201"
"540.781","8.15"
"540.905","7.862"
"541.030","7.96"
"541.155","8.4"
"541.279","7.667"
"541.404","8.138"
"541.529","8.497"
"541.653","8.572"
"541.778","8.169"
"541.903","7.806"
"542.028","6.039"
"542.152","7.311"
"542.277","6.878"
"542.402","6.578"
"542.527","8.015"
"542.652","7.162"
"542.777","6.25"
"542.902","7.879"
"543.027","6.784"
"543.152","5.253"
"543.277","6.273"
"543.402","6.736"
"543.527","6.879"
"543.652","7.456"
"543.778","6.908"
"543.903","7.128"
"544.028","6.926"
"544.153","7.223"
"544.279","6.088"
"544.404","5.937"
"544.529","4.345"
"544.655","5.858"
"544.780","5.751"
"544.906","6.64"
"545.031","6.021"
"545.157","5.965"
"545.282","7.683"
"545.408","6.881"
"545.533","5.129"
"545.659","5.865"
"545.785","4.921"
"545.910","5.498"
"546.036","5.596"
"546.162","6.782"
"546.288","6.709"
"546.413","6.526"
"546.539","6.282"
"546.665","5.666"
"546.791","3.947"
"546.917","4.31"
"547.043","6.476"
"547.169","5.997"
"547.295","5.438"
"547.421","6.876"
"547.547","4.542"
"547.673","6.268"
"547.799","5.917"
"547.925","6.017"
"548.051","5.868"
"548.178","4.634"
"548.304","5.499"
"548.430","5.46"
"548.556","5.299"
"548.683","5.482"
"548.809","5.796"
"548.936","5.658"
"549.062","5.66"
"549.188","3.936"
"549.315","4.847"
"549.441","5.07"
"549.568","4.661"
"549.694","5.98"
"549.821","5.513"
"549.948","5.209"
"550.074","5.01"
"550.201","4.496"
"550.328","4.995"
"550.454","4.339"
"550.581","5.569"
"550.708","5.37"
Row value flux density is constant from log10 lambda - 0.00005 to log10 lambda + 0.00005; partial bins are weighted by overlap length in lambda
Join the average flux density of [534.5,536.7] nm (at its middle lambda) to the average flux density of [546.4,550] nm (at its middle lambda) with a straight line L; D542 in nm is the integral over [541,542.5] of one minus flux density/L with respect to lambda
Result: 0.60 nm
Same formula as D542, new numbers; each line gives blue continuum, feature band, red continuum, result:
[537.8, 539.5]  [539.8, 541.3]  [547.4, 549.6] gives 0.28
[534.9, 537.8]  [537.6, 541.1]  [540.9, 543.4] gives 0.58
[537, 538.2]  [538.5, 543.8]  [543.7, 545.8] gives 0.90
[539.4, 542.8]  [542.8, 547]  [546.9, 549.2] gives 0.36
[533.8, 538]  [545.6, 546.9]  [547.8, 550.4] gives 0.36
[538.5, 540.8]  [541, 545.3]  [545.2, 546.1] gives 0.35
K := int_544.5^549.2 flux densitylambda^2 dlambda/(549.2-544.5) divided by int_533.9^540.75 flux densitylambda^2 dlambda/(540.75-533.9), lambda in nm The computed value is 0.41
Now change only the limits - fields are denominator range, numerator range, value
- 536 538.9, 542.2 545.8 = 0.44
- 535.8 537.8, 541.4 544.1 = 0.43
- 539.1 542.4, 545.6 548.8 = 0.69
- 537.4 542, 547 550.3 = 0.55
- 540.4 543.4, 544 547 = 0.80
